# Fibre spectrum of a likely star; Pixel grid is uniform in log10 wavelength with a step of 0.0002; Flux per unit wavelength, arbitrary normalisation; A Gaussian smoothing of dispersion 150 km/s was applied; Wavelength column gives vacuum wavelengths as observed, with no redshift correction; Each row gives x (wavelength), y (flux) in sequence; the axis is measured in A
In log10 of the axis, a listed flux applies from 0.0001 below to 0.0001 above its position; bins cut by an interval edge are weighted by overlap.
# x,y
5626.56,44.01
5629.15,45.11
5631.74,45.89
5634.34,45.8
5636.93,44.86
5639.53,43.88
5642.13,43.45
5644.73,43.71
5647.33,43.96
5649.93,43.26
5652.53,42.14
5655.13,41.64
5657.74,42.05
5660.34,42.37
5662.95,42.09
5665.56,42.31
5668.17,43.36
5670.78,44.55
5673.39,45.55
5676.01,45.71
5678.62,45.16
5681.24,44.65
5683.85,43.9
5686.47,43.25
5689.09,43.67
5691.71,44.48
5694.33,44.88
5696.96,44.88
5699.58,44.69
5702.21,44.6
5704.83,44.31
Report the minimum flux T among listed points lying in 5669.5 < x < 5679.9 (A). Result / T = 44.55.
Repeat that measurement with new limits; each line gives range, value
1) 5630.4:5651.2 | 43.26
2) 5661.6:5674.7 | 42.09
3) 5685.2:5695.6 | 43.25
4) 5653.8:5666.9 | 41.64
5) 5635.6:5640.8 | 43.88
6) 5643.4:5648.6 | 43.71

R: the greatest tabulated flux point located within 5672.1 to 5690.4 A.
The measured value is 45.71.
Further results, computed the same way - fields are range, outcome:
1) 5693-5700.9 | 44.88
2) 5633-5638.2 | 45.8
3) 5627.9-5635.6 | 45.89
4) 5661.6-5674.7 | 45.55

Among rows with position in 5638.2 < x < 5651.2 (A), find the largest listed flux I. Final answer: 43.96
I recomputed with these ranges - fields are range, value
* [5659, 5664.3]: 42.37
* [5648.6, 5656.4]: 43.26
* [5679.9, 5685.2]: 44.65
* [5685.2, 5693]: 44.48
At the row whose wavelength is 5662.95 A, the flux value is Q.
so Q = 42.09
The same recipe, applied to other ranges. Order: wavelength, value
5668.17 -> 43.36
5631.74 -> 45.89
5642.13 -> 43.45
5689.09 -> 43.67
